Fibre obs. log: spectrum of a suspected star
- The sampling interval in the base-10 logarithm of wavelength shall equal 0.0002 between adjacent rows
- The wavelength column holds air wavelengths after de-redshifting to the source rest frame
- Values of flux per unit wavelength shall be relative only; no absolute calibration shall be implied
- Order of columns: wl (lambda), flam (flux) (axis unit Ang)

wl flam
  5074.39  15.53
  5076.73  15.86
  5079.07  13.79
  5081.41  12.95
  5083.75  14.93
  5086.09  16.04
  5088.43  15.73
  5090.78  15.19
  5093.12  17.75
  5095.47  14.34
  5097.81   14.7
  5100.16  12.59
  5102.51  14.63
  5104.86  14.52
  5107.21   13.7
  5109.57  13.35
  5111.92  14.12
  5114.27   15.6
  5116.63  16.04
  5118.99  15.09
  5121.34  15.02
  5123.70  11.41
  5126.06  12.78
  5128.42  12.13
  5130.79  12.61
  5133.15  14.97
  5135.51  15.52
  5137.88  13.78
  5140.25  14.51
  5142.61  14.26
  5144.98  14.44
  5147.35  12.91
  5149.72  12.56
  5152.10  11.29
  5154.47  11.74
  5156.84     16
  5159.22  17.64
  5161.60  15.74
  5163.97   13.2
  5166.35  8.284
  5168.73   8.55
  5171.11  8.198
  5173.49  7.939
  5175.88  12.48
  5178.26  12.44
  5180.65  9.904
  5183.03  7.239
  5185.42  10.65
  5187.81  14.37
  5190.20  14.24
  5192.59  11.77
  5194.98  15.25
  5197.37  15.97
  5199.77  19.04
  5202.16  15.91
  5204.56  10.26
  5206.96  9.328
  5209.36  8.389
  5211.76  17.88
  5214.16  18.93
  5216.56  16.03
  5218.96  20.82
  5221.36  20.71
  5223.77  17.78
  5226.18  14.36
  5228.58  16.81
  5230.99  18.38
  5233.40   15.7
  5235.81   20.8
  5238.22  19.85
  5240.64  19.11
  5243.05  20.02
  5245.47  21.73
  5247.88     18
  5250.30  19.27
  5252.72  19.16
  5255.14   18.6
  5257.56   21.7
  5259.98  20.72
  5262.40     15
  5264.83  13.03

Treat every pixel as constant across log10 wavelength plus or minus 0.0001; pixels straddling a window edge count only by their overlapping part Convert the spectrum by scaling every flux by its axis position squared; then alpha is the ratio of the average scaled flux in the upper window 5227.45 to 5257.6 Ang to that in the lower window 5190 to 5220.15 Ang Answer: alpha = 1.3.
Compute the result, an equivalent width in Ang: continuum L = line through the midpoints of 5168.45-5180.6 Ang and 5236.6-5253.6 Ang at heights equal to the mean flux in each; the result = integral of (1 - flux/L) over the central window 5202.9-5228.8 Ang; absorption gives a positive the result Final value 0.4 Ang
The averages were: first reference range 10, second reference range 19.6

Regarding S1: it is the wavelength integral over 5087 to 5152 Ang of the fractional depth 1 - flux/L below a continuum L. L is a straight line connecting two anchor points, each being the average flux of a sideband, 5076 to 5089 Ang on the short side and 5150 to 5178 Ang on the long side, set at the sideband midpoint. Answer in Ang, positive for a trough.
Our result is -3.26 Ang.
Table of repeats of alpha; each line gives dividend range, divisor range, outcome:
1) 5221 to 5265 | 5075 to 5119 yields 1.33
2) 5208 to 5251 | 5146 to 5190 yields 1.56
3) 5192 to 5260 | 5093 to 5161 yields 1.28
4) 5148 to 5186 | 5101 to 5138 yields 0.83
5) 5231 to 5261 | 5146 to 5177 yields 1.67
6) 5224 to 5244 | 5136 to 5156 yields 1.41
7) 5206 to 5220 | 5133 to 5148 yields 1.09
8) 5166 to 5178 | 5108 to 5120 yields 0.65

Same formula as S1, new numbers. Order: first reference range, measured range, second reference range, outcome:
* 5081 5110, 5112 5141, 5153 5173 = -1.13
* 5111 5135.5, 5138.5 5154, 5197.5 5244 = 1.50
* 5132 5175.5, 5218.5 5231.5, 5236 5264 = -0.26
